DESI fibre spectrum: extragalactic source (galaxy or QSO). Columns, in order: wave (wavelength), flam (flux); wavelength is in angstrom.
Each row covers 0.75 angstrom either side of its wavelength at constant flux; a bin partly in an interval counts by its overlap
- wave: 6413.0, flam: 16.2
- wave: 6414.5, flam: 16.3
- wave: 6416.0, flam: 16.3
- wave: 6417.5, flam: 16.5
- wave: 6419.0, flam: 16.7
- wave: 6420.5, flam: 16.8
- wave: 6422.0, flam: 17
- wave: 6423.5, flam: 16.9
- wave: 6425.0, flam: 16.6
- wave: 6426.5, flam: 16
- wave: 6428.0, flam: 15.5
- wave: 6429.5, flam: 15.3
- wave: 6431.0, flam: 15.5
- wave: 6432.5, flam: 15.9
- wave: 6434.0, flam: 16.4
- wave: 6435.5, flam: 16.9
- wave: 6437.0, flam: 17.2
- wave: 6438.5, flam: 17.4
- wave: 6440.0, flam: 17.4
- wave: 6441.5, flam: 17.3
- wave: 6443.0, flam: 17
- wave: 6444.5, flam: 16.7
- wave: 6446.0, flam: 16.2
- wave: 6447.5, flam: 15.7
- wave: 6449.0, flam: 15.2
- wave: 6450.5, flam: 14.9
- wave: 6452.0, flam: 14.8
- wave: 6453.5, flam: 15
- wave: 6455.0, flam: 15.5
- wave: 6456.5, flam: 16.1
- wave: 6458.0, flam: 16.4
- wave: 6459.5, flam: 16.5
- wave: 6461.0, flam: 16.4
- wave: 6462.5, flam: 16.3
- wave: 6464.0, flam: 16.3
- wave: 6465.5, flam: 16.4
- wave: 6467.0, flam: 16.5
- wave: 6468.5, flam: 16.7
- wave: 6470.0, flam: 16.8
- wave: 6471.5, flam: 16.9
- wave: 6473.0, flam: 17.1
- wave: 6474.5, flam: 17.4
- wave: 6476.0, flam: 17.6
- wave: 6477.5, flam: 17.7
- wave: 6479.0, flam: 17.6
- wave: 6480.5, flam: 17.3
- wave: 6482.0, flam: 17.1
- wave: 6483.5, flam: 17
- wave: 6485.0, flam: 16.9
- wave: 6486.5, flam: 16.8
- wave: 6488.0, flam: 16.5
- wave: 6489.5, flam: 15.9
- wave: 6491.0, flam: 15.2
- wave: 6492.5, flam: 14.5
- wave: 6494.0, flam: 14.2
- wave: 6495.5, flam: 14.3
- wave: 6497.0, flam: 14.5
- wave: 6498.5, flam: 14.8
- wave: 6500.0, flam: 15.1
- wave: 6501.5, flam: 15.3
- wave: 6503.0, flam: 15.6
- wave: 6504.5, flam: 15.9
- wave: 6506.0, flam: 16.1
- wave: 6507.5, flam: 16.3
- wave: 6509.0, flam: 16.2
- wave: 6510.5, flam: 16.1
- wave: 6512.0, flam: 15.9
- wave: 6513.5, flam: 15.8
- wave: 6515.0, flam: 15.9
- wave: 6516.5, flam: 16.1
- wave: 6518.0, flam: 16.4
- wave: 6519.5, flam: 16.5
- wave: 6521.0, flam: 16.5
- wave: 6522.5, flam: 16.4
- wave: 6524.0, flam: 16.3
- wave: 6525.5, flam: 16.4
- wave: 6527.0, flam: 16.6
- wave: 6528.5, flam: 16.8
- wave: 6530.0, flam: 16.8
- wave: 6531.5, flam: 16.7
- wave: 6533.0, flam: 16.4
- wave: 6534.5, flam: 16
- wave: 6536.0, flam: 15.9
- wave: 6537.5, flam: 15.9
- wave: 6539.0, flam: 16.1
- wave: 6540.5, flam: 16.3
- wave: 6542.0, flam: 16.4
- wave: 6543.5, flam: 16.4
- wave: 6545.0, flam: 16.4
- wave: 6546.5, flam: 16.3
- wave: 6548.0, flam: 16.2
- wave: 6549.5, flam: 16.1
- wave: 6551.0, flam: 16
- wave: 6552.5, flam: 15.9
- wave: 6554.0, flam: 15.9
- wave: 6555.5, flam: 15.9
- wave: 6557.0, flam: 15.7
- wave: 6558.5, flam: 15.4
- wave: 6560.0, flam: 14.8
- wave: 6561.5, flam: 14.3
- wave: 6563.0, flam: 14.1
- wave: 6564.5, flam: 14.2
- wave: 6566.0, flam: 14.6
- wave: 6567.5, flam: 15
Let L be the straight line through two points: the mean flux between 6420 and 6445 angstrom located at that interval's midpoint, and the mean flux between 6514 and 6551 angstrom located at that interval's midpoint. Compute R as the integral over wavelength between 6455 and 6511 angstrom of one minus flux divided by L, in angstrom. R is 0.8 angstrom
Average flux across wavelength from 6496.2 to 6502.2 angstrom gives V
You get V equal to 14.9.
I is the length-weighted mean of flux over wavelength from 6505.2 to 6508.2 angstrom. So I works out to 16.2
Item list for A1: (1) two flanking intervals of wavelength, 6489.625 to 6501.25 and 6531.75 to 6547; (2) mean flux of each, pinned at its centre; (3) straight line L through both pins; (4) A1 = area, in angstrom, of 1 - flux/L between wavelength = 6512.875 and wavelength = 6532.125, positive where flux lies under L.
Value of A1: -0.91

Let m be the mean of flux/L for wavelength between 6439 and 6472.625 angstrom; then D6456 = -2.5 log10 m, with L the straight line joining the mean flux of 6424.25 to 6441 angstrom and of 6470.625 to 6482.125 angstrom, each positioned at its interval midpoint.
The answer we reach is 0.04 mag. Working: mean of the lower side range 16.4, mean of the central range 16.2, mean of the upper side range 17.3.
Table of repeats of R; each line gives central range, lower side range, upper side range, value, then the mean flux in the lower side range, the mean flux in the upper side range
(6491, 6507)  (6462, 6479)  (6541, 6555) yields 1.5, 16.9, 16.2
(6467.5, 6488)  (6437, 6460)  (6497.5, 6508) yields -1.7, 16.2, 15.5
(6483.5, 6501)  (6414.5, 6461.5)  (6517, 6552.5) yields 1.0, 16.3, 16.3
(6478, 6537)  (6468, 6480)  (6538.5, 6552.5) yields 2.4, 17.2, 16.2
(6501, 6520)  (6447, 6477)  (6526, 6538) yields 0.4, 16.2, 16.4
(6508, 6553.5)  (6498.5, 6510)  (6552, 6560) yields -1.6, 15.7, 15.7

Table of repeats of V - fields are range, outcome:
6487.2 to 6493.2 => 15.5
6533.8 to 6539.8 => 16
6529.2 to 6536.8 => 16.4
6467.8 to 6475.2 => 17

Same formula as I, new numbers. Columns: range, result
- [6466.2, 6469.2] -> 16.6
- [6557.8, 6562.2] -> 14.8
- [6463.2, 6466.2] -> 16.3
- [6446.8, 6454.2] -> 15.1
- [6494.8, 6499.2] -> 14.5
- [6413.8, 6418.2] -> 16.4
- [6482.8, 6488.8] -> 16.8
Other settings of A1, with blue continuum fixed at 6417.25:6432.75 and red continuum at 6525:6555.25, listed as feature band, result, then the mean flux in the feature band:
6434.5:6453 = -0.1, 16.4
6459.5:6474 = -0.3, 16.6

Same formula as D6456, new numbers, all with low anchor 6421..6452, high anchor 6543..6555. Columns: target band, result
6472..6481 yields -0.076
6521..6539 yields -0.014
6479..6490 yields -0.041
